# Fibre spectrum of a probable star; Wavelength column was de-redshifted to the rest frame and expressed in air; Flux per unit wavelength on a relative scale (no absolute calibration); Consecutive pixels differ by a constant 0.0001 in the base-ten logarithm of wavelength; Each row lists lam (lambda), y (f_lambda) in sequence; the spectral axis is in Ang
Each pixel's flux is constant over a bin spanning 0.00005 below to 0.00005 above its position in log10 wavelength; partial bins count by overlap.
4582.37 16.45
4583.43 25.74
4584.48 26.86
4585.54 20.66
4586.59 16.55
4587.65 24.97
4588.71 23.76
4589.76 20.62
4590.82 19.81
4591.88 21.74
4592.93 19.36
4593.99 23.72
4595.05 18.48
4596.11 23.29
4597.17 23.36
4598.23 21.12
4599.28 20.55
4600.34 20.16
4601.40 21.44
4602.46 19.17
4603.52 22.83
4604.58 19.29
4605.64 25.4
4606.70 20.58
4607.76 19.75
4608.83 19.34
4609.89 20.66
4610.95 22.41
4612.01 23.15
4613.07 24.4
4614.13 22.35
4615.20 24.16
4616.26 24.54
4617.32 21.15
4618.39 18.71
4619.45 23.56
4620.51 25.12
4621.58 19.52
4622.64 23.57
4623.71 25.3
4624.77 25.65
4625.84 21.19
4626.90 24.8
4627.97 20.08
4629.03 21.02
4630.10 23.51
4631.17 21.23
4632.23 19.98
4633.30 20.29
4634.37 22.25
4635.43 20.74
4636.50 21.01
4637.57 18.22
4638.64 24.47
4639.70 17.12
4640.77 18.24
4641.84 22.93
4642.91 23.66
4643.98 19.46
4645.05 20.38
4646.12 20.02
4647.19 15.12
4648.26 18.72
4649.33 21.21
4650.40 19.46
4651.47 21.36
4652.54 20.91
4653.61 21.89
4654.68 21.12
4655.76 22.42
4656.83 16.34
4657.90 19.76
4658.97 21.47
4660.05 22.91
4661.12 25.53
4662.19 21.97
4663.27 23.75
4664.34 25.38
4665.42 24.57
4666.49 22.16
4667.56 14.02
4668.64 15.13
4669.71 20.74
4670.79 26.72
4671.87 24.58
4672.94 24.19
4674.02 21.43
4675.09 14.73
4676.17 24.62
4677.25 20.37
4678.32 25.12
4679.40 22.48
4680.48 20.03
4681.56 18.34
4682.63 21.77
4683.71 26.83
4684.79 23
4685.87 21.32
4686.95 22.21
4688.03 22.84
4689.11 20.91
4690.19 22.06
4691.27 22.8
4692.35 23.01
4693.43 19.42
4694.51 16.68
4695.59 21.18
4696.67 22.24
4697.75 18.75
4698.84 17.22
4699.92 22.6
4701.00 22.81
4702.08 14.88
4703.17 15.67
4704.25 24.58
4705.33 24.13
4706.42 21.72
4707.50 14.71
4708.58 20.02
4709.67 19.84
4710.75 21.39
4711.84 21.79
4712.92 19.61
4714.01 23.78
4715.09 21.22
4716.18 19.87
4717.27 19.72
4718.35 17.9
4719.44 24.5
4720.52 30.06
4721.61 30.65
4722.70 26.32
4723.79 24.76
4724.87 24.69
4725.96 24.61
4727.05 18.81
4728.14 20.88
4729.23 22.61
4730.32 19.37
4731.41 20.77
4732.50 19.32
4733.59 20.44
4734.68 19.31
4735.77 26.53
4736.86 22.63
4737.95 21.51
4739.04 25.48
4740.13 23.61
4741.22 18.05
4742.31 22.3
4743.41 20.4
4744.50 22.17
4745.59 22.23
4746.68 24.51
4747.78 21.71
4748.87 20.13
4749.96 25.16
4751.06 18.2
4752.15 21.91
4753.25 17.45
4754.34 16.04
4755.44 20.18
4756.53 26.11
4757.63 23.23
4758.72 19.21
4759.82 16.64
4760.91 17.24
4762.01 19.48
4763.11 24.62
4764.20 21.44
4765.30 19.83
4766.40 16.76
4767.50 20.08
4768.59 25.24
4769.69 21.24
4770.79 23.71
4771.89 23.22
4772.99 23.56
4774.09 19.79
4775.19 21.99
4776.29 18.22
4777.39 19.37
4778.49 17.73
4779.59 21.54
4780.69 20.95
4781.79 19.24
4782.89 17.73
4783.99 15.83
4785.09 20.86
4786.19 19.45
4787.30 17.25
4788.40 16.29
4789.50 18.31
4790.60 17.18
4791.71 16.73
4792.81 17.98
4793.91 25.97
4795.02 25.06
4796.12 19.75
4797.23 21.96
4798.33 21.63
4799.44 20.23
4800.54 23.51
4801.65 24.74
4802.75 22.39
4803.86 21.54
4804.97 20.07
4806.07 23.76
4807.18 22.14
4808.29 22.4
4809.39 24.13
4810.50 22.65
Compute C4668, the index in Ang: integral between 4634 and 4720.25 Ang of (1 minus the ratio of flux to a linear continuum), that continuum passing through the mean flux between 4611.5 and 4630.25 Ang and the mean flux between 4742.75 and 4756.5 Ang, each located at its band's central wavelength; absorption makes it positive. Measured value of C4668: 4.0 Ang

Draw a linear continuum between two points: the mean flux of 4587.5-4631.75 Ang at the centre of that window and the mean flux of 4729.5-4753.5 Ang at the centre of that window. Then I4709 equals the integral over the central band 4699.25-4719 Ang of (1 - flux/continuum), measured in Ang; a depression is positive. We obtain 1.2 Ang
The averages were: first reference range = 22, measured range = 20.3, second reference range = 21.6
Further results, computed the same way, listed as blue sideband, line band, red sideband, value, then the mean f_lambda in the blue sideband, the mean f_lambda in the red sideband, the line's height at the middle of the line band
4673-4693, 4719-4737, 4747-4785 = -1.9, 21.9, 20.5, 21.1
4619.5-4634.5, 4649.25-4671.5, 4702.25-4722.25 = 0.7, 22.4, 21.6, 22.1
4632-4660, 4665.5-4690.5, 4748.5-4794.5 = -1.6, 20.4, 20.1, 20.3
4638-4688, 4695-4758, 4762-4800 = -2.5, 21.3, 20.3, 20.8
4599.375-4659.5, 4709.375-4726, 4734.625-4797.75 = -1.8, 21.3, 20.7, 20.9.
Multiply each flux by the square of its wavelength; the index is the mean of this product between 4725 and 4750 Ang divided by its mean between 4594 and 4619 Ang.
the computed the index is 1.07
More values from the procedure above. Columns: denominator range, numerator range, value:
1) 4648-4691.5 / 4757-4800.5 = 0.98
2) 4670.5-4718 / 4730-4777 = 1.03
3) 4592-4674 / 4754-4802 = 1.01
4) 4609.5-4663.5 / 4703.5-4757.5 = 1.06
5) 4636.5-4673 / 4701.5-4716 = 0.99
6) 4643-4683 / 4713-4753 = 1.09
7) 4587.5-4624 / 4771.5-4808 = 1.01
